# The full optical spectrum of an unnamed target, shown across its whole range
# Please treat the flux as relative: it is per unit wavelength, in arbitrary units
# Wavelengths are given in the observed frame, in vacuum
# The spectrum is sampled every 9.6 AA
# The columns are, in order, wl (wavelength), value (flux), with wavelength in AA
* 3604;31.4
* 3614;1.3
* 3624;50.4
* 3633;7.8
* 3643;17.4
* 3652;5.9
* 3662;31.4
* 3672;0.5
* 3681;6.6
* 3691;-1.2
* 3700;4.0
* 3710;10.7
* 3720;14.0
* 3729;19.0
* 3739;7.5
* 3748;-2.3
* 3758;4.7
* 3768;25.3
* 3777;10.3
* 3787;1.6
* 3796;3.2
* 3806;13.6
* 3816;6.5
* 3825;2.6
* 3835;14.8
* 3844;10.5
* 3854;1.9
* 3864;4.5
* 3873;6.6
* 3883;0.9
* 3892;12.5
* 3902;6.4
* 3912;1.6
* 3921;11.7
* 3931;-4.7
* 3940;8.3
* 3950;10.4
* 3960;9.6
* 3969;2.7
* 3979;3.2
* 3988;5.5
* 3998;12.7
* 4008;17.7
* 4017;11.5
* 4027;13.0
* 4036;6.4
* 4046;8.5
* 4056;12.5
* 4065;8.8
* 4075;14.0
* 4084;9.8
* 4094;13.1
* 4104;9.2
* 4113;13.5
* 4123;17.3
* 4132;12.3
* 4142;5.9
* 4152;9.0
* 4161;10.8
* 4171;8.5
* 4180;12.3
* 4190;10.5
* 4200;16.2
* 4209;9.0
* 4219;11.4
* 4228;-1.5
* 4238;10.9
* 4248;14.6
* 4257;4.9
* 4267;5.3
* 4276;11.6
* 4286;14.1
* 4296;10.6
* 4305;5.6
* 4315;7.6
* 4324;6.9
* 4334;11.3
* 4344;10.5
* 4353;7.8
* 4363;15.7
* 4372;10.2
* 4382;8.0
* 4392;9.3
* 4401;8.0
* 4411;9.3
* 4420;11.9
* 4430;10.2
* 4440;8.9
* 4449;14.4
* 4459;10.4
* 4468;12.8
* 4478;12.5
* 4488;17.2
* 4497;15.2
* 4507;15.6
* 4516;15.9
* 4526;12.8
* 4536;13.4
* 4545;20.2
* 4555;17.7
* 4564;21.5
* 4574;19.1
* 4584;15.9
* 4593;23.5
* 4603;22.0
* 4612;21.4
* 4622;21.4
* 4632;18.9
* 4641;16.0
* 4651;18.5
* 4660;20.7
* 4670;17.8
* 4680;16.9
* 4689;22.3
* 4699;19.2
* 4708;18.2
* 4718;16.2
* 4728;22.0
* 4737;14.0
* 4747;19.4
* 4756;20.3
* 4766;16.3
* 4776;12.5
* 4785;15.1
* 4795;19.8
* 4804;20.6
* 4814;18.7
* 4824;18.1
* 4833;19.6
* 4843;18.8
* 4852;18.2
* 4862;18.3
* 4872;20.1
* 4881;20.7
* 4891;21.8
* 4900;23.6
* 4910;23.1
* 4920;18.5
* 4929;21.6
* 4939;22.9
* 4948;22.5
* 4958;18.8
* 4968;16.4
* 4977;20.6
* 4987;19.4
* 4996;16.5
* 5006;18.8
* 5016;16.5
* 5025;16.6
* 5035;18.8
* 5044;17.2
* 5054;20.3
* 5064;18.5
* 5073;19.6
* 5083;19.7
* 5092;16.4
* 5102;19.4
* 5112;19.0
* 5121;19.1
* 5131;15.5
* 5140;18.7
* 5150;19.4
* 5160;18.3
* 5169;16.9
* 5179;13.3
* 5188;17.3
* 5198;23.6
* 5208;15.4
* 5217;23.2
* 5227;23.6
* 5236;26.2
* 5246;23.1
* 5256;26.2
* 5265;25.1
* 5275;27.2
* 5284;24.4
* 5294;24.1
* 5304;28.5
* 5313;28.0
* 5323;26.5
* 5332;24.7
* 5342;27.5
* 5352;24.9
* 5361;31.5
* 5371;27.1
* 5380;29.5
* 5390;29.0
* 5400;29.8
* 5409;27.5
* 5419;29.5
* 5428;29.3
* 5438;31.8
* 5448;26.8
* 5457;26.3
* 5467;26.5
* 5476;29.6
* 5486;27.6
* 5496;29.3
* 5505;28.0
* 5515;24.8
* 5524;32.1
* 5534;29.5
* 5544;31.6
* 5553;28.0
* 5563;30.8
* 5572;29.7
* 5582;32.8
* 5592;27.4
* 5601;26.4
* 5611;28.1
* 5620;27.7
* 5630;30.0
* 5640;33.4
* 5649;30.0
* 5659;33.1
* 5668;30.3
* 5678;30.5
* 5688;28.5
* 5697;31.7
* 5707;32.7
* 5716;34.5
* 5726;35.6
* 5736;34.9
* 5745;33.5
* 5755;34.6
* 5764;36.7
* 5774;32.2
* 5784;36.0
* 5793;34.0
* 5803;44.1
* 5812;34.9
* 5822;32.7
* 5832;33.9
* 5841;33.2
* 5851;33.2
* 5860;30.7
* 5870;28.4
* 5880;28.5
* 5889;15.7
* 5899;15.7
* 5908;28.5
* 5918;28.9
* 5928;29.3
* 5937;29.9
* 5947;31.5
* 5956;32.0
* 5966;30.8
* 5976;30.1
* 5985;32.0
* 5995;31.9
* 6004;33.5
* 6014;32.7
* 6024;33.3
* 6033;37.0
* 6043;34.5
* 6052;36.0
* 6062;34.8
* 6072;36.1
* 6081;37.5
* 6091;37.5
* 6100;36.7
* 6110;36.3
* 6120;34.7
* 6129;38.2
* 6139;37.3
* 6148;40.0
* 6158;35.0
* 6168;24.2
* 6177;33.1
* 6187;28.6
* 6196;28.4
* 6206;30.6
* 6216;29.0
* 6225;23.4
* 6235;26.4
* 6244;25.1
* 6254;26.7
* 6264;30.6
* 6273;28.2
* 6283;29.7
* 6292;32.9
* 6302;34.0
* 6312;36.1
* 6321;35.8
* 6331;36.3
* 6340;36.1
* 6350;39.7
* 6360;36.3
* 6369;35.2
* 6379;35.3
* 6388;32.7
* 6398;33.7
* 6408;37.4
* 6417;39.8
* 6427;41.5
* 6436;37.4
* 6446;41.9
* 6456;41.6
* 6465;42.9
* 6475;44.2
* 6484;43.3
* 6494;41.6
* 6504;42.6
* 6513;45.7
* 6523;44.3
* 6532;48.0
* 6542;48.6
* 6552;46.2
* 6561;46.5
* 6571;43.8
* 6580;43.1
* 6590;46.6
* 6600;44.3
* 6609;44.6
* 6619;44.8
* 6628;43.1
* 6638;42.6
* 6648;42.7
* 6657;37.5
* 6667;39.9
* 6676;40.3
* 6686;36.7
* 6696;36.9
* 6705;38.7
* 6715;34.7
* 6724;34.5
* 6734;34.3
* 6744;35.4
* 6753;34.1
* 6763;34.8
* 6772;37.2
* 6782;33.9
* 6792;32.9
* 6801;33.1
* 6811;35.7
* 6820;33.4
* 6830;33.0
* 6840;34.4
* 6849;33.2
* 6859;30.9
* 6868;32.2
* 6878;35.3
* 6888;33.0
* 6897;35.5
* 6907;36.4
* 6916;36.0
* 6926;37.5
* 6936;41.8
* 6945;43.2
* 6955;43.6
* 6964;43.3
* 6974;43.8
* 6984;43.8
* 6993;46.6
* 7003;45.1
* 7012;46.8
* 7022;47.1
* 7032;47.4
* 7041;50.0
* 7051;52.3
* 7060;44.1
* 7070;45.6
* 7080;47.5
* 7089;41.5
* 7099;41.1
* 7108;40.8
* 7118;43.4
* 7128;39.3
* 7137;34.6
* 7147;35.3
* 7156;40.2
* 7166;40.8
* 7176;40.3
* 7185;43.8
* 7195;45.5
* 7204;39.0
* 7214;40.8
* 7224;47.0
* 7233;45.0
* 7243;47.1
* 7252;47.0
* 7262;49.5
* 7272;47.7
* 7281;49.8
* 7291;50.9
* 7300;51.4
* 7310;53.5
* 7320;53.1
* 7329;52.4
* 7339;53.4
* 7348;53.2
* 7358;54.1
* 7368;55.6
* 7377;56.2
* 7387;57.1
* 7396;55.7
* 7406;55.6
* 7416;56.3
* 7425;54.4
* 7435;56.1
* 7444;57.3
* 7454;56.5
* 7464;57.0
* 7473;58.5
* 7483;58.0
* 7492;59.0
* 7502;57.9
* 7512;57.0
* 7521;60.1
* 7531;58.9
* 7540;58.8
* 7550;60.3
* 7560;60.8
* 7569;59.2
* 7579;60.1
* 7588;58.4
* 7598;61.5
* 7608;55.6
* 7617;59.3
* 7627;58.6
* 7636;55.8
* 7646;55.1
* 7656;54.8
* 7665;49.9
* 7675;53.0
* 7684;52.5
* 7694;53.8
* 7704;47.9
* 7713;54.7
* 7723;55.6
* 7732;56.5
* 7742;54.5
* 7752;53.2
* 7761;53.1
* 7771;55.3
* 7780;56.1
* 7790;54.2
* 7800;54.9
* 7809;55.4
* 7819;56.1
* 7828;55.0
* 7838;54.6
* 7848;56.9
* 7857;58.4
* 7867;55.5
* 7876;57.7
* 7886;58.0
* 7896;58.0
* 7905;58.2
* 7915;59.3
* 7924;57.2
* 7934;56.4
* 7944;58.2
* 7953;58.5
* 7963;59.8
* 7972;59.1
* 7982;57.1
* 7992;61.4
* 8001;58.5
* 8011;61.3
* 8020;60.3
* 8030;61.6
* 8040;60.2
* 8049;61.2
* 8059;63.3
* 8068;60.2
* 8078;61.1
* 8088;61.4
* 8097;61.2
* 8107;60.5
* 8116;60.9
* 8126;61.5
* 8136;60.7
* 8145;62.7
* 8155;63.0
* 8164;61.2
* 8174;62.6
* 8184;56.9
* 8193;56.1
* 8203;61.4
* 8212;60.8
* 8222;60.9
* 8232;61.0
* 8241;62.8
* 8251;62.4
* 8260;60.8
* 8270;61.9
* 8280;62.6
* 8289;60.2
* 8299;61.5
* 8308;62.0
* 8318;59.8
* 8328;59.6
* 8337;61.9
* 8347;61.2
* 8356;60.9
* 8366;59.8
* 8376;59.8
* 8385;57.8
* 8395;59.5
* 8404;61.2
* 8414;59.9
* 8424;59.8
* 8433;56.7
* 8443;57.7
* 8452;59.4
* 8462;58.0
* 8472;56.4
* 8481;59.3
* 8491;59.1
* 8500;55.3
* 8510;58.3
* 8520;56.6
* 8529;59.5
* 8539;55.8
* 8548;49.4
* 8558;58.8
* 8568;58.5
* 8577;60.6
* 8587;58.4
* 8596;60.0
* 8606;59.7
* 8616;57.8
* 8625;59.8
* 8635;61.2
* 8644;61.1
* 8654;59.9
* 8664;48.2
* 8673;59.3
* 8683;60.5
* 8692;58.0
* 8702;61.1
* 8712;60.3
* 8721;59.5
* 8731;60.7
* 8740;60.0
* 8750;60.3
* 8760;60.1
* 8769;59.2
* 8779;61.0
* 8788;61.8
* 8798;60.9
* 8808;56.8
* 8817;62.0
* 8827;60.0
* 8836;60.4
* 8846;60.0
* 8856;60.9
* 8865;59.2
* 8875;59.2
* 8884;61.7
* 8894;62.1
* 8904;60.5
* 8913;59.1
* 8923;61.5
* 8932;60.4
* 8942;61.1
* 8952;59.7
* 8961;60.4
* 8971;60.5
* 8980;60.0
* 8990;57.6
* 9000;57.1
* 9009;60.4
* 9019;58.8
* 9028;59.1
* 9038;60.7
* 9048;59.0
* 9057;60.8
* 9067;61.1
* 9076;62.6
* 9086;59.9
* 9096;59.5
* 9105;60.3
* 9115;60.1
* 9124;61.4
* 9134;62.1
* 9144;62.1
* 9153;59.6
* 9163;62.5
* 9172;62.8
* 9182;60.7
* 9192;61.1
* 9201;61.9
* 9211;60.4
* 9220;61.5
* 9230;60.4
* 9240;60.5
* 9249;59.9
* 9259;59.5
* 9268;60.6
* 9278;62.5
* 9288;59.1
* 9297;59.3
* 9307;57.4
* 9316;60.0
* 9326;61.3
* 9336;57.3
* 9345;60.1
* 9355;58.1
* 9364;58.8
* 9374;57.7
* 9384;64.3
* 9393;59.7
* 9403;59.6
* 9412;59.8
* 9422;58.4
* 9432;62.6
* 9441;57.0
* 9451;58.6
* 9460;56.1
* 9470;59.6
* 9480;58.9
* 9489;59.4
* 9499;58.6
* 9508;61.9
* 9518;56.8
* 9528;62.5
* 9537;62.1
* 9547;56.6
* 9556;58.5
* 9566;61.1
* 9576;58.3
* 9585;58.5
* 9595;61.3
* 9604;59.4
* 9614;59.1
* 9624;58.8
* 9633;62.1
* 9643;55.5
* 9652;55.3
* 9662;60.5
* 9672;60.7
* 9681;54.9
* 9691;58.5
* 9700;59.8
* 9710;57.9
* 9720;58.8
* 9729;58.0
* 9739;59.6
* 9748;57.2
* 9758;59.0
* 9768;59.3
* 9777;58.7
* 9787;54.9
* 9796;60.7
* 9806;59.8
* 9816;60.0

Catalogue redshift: 0.000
